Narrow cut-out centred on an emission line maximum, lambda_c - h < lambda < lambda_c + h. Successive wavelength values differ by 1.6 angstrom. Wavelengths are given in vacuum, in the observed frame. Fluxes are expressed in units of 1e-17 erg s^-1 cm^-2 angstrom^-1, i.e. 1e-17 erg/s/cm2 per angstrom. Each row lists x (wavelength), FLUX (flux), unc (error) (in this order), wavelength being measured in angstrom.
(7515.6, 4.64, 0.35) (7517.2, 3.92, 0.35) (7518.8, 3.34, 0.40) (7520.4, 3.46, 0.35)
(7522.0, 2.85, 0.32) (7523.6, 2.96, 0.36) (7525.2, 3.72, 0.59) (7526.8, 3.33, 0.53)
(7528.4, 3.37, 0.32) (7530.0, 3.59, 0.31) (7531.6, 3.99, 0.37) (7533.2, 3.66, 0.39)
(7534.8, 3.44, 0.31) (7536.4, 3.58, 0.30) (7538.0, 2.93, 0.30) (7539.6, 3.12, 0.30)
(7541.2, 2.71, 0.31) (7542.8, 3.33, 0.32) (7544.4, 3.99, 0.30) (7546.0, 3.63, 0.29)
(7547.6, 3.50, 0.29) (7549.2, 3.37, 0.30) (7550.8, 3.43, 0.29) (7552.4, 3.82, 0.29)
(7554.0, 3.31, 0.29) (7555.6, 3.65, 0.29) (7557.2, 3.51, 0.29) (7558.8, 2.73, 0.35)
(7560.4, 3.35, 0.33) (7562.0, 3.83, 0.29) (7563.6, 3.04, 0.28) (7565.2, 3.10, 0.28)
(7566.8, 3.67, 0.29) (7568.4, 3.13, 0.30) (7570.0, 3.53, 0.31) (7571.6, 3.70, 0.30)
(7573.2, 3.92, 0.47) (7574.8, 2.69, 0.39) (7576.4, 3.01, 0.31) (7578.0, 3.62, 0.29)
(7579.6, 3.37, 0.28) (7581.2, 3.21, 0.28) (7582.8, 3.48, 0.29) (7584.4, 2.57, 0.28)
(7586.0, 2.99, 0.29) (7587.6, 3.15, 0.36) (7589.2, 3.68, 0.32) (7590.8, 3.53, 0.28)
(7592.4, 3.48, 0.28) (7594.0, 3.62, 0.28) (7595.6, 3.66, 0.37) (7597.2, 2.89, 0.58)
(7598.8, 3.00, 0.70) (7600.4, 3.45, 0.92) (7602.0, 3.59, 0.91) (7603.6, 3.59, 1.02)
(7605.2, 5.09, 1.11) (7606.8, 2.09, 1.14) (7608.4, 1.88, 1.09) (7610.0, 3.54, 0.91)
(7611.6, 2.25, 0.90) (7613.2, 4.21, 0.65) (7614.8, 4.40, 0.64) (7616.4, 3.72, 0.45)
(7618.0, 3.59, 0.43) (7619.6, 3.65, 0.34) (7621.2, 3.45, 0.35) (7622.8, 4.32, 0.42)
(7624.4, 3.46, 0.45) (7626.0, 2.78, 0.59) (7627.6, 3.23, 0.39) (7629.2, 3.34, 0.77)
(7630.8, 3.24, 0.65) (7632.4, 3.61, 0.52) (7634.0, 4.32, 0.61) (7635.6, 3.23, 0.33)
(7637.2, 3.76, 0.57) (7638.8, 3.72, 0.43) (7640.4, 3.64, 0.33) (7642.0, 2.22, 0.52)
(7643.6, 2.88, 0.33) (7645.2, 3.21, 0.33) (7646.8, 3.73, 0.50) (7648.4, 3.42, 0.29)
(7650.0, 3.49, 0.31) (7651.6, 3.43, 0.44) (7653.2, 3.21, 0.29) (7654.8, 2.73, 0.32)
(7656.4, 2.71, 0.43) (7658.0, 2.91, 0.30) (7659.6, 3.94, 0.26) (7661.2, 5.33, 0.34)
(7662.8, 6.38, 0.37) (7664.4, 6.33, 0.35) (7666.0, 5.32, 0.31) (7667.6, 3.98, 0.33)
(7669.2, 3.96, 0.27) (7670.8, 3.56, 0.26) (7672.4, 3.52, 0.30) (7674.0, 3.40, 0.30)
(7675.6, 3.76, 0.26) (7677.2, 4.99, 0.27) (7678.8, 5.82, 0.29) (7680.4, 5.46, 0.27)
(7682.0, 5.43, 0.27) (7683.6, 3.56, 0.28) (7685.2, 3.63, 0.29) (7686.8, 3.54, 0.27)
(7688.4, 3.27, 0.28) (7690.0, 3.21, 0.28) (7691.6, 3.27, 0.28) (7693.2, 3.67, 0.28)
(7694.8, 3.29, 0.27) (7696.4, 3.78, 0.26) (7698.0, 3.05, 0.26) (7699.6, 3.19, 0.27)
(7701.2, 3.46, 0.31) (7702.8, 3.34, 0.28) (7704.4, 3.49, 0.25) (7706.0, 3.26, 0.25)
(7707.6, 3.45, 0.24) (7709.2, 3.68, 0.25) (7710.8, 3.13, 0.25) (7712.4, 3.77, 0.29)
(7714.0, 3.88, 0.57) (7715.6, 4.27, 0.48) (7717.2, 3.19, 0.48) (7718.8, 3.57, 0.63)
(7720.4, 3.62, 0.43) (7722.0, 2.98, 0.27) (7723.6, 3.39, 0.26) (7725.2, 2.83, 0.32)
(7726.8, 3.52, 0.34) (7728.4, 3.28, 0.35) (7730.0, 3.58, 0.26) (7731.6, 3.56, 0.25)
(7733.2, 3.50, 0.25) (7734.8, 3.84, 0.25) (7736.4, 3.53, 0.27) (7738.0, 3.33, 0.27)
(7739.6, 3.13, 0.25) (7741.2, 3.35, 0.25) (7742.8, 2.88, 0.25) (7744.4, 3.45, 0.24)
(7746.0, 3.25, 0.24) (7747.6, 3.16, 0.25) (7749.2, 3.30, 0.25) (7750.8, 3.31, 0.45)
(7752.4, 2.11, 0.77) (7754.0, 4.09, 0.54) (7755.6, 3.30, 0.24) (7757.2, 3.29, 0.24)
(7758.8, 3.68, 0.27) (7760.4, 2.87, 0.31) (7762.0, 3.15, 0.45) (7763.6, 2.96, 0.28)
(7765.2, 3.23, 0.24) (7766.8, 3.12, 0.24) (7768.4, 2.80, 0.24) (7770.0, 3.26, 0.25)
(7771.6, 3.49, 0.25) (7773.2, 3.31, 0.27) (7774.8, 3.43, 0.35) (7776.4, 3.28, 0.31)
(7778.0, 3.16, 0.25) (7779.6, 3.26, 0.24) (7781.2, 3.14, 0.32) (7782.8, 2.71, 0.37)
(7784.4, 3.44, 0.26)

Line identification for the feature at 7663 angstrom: [S II] 6716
